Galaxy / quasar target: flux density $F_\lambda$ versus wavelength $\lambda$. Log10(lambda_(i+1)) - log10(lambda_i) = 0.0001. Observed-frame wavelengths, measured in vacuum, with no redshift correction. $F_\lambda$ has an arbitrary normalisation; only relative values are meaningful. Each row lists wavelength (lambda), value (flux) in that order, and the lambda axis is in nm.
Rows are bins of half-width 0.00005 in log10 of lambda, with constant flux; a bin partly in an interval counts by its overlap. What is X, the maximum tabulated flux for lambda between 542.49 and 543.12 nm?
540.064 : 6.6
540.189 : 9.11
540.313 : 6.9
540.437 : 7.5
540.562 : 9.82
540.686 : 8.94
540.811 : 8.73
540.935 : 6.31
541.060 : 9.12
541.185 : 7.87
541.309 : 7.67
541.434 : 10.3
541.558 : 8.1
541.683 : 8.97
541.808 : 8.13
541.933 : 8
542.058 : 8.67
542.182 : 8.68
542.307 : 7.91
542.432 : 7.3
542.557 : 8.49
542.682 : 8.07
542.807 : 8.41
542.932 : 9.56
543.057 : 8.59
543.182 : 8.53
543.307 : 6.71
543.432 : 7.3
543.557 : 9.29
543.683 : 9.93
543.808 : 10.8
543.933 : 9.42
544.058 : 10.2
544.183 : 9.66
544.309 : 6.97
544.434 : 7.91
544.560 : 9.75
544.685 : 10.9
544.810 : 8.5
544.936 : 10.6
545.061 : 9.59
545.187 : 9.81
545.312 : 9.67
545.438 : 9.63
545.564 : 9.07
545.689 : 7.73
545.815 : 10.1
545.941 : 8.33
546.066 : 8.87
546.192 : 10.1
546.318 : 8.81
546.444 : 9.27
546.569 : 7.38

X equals 9.56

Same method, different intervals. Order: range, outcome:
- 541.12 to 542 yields 10.3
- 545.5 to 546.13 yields 10.1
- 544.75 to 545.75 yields 10.6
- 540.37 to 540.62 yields 9.82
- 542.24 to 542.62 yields 8.49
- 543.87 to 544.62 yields 10.2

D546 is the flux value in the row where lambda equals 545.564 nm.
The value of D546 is 9.07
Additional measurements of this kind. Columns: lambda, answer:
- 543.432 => 7.3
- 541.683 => 8.97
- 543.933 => 9.42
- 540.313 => 6.9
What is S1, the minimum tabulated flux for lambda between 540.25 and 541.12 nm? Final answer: 6.31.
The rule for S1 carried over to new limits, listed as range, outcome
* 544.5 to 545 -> 8.5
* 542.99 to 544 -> 6.71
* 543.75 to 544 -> 9.42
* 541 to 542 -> 7.67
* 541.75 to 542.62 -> 7.3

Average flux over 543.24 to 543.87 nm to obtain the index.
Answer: 8.8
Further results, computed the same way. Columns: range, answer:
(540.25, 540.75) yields 8.3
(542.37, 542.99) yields 8.36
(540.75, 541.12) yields 8.05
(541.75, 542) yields 8.06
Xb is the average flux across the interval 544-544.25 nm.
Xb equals 9.87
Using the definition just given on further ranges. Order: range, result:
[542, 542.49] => 8.15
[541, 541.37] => 8.22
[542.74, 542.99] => 8.96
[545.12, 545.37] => 9.74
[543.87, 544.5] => 8.83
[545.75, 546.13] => 9.09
